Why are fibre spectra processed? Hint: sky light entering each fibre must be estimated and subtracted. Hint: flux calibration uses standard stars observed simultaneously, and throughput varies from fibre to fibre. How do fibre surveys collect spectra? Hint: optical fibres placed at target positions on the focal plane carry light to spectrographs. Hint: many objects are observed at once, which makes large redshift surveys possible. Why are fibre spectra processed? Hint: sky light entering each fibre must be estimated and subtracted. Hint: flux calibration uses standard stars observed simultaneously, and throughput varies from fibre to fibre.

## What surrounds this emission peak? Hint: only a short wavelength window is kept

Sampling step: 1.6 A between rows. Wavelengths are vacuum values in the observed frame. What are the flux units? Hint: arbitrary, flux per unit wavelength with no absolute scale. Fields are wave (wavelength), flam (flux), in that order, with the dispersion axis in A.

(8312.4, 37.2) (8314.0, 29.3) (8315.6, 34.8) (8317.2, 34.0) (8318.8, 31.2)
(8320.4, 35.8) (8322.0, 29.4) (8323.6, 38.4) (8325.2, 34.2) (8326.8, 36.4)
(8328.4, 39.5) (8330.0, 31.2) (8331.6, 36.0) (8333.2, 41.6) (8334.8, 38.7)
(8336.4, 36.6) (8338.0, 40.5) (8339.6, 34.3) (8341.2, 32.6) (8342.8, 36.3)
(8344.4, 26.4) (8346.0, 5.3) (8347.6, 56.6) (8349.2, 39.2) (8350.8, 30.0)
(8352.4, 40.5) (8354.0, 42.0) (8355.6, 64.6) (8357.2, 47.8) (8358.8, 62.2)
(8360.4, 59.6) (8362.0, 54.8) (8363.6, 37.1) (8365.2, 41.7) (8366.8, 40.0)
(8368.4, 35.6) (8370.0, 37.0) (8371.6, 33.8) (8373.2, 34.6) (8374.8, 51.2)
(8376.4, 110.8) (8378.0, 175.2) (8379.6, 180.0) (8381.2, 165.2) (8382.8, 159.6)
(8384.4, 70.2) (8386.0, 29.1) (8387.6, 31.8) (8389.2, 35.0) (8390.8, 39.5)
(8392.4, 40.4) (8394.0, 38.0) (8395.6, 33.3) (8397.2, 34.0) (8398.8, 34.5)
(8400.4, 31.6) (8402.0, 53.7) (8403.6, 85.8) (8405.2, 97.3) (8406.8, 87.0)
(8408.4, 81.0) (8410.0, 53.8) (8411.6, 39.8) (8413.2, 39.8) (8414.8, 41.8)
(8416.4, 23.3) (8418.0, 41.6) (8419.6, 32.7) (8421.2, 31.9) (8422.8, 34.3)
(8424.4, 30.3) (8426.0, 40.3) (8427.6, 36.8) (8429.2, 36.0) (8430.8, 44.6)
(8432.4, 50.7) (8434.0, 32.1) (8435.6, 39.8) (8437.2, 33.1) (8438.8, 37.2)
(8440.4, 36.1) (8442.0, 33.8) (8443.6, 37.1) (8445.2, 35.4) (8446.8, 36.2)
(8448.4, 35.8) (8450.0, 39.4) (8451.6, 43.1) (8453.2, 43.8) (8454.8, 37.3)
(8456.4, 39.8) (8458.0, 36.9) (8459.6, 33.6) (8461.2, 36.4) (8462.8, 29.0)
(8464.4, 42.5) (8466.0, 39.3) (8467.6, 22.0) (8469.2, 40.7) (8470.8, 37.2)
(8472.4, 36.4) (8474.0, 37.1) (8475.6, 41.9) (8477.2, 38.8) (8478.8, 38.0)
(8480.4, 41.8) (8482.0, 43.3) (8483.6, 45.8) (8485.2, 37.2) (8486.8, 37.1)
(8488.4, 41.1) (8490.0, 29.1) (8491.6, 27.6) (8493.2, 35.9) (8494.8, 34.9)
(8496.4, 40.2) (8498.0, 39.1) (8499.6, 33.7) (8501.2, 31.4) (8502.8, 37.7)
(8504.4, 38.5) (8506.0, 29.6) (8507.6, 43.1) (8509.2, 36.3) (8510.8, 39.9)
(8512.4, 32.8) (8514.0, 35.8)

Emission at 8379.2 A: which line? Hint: H-alpha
